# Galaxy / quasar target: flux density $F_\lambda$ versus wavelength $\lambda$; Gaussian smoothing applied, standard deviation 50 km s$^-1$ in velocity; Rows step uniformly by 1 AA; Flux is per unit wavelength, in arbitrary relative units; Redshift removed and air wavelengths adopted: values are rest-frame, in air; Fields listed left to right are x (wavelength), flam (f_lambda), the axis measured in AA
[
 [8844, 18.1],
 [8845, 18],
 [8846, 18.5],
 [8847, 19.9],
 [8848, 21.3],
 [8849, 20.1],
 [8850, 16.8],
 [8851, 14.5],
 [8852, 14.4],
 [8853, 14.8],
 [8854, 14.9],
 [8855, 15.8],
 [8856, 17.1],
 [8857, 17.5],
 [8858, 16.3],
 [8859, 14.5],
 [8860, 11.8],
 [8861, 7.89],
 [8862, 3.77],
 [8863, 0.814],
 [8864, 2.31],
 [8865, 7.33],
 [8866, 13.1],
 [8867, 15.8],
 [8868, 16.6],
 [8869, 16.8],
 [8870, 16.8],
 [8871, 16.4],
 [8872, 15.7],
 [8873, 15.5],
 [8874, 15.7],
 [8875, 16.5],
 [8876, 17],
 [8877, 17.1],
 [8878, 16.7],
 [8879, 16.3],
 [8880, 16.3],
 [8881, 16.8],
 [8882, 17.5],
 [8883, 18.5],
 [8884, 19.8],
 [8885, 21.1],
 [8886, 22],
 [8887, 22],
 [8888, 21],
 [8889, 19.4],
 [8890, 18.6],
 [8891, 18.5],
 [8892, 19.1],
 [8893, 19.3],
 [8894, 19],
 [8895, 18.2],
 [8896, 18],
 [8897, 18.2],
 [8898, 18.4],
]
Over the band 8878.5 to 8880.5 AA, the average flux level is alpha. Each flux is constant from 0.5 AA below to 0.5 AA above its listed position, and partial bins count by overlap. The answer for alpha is 16.3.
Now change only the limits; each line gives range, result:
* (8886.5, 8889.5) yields 20.8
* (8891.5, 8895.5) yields 18.9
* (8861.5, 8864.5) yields 2.3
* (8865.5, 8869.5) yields 15.6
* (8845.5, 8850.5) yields 19.3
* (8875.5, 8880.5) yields 16.7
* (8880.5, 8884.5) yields 18.1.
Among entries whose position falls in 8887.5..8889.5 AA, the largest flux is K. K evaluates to 21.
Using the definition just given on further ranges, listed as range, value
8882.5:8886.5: 22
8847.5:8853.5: 21.3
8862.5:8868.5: 16.6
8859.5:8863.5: 11.8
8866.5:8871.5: 16.8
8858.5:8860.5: 14.5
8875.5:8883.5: 18.5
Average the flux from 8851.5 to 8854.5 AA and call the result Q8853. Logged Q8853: 14.7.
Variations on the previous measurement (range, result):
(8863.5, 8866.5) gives 7.58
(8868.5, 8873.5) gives 16.2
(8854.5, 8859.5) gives 16.2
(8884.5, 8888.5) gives 21.5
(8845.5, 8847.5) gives 19.2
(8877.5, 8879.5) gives 16.5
